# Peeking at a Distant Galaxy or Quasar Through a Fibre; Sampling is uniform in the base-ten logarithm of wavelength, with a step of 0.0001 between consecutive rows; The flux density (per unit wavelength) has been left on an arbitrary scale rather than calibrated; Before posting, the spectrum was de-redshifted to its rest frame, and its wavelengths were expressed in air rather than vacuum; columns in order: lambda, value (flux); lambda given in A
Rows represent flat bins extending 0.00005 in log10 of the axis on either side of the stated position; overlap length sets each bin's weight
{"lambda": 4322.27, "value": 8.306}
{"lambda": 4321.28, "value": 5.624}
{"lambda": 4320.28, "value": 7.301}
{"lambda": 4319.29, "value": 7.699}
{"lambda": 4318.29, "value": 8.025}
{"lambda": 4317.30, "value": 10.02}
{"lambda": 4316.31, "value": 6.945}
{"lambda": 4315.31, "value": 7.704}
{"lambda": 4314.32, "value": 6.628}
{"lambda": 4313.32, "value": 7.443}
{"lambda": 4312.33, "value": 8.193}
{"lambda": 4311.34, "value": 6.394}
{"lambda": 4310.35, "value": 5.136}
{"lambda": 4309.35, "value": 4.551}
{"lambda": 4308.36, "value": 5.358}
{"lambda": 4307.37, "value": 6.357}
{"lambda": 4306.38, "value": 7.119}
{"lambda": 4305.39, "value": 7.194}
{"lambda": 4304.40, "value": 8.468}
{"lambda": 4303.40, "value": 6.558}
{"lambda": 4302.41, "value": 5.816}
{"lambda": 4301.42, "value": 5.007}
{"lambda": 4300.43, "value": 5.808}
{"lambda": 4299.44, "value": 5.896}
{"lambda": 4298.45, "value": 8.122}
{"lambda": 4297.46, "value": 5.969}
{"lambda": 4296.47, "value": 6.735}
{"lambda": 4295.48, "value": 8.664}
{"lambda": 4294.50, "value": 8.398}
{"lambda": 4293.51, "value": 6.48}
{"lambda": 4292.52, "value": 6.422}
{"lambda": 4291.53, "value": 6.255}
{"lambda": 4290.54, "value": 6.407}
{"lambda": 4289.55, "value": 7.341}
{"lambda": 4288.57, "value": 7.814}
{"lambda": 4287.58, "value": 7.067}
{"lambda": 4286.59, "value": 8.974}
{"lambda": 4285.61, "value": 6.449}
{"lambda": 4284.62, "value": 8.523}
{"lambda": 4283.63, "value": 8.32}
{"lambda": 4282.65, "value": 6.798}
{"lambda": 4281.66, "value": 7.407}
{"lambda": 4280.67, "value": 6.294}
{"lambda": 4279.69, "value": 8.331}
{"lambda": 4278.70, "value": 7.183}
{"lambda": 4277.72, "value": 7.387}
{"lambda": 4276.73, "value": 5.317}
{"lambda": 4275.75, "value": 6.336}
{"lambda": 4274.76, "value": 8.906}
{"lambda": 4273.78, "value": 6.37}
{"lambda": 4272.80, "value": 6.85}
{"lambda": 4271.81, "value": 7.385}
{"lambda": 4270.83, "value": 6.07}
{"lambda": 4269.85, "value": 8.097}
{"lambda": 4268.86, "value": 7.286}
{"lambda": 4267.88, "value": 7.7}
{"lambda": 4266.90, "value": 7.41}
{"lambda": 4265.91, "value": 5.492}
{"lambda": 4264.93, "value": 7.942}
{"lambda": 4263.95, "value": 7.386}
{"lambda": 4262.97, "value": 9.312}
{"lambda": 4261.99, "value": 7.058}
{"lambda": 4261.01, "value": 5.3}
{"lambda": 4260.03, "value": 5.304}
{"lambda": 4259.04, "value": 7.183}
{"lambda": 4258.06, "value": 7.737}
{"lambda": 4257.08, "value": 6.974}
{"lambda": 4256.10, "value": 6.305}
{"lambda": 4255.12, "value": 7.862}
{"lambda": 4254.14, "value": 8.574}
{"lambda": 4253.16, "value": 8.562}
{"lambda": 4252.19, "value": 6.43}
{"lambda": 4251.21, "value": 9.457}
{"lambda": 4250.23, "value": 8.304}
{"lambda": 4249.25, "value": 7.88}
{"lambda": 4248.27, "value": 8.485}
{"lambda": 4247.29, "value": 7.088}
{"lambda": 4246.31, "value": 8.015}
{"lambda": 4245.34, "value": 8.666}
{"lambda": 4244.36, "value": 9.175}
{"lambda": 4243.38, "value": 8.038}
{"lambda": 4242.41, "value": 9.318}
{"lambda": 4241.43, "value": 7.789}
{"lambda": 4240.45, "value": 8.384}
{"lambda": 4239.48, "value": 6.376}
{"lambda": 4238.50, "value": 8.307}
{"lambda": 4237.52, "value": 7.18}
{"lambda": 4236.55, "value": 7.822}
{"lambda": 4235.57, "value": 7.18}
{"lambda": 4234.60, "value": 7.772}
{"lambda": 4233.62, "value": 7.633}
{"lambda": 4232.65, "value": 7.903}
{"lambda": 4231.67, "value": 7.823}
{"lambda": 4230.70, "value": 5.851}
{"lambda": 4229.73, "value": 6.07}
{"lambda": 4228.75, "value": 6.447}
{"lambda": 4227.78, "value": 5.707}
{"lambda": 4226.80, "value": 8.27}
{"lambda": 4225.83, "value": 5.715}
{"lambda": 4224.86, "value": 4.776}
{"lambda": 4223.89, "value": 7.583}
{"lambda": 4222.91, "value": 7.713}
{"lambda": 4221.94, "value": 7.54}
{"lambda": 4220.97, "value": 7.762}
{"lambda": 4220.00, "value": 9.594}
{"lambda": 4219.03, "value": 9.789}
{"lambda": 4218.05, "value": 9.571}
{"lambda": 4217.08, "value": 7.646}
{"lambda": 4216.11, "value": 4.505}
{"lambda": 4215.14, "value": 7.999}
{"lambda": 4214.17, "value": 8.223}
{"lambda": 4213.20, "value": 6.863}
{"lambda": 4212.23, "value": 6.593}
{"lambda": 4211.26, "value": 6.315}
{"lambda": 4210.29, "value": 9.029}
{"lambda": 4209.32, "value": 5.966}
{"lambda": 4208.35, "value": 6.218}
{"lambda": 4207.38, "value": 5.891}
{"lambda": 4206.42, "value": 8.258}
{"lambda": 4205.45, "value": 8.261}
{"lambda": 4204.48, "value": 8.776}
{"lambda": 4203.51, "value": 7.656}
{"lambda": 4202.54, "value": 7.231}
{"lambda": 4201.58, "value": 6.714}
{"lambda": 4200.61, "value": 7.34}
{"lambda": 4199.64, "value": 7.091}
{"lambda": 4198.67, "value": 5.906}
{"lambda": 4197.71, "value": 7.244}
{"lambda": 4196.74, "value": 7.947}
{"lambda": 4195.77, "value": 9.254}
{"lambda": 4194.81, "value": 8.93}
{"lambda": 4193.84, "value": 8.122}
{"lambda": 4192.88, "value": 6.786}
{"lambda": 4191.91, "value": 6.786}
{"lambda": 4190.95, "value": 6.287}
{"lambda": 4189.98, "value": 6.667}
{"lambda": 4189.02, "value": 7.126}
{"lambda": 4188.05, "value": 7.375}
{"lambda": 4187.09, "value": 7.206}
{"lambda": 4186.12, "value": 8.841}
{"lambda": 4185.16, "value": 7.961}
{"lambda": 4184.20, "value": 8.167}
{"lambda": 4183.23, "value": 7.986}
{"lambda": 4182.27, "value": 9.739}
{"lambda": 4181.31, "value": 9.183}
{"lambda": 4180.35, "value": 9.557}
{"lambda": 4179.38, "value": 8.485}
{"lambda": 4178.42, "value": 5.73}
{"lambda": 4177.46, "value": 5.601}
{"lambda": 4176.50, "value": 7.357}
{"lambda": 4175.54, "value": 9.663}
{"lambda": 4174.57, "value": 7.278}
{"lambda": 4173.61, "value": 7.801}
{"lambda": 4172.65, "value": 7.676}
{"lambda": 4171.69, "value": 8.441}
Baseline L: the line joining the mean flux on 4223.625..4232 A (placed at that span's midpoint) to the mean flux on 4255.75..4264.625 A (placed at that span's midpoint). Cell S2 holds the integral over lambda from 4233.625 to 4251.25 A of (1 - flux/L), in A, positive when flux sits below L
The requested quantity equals -3.5 A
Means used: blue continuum 6.42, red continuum 6.98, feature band 8.02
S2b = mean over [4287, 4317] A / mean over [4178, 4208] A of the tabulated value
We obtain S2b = 0.9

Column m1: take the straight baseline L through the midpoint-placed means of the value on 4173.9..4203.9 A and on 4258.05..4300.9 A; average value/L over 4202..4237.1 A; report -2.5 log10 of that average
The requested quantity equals 0.02 mag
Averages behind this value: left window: 7.65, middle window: 7.33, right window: 7.12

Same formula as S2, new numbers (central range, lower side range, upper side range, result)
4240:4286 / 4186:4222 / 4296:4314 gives -4.07 A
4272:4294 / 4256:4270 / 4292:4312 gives -1.11 A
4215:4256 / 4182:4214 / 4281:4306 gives -2.02 A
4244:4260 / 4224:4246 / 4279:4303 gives -1.20 A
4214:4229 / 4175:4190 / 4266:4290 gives 0.50 A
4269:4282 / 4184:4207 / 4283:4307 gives 0.17 A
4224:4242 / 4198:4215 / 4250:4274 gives 0.44 A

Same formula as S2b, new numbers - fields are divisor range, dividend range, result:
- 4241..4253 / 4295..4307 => 0.82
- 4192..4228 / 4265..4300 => 0.96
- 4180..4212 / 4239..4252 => 1.08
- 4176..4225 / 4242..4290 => 0.99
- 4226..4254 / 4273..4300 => 0.93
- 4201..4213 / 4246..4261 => 1.04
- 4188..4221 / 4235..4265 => 1.03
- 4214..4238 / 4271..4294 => 0.97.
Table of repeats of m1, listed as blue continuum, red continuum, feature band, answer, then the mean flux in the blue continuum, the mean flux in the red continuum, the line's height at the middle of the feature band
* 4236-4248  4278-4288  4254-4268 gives 0.098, 8.02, 7.54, 7.79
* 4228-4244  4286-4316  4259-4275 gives 0.010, 7.48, 6.81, 7.16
